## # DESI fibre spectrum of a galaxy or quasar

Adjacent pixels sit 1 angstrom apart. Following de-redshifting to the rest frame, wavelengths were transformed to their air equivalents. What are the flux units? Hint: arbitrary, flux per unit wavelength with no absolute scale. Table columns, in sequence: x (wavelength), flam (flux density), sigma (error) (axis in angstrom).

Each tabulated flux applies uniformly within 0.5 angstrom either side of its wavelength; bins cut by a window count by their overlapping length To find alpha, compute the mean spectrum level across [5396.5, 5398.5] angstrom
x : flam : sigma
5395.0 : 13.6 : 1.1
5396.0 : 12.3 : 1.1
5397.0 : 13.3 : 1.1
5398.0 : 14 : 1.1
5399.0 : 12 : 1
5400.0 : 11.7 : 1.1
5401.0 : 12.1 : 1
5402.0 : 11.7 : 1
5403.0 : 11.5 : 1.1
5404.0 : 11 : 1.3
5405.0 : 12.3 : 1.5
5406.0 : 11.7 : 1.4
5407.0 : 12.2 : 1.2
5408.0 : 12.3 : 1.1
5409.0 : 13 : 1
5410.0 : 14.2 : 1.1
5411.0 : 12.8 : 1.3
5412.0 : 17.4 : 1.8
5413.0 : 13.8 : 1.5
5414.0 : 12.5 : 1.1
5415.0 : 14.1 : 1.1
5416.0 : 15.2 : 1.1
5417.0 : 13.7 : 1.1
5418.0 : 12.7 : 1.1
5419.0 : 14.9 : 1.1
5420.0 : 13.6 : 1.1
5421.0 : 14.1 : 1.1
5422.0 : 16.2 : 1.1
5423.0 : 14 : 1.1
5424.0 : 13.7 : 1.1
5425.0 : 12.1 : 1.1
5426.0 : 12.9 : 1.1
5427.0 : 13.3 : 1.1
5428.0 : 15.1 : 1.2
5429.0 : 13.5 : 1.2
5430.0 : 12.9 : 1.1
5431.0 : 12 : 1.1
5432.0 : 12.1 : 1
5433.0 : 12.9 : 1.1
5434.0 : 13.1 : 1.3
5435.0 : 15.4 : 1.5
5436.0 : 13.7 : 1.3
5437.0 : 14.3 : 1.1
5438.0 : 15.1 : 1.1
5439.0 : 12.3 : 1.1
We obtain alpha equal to 13.7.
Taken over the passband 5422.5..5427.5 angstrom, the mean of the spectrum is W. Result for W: 13.2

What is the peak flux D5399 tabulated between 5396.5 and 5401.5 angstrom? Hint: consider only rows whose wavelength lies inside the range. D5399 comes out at 14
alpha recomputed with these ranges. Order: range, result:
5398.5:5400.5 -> 11.8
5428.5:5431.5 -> 12.8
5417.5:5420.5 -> 13.7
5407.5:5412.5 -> 13.9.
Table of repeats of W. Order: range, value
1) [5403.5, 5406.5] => 11.7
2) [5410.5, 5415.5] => 14.1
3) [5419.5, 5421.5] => 13.8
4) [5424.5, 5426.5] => 12.5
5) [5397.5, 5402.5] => 12.3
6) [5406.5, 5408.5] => 12.2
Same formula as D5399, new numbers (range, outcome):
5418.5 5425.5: 16.2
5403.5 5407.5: 12.3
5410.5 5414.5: 17.4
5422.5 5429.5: 15.1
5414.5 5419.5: 15.2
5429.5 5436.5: 15.4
